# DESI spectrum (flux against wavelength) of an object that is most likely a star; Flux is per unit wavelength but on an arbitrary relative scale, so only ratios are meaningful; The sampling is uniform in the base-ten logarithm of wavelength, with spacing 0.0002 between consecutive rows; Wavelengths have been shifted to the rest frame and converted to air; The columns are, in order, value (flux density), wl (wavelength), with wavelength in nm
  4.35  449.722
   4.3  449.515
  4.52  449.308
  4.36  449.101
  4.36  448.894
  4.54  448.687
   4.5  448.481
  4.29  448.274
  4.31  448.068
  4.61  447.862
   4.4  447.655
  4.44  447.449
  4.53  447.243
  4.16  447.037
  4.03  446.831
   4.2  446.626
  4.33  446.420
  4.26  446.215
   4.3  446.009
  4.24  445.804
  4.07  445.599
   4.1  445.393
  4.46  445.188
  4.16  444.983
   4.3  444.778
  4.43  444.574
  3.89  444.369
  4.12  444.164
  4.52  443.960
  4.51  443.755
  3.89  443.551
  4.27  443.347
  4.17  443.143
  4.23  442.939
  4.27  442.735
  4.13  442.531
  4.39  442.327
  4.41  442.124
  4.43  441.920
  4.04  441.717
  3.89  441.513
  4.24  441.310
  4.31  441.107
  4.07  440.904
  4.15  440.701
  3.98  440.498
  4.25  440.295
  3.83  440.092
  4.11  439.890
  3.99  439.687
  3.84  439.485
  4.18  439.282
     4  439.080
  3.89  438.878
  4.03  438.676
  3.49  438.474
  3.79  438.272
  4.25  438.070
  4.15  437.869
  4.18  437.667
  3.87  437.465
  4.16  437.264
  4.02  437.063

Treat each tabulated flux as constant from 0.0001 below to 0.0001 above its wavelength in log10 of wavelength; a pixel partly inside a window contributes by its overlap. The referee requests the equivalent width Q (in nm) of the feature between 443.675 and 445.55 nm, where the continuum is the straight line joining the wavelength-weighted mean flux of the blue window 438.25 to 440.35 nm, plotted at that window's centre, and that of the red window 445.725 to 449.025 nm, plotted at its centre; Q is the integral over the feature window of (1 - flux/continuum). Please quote -0.03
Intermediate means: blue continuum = 3.94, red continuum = 4.34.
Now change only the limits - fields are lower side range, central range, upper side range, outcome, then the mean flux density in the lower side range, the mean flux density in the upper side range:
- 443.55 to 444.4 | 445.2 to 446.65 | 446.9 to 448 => 0.04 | 4.25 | 4.41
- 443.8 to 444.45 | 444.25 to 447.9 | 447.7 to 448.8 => 0.05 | 4.21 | 4.45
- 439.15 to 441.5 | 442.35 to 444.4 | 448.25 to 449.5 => -0.01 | 4.08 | 4.43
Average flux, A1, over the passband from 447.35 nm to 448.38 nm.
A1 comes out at 4.41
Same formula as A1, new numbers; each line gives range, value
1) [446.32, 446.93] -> 4.19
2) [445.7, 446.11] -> 4.28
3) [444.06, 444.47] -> 4.01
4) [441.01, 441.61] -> 4.15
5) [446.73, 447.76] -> 4.31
